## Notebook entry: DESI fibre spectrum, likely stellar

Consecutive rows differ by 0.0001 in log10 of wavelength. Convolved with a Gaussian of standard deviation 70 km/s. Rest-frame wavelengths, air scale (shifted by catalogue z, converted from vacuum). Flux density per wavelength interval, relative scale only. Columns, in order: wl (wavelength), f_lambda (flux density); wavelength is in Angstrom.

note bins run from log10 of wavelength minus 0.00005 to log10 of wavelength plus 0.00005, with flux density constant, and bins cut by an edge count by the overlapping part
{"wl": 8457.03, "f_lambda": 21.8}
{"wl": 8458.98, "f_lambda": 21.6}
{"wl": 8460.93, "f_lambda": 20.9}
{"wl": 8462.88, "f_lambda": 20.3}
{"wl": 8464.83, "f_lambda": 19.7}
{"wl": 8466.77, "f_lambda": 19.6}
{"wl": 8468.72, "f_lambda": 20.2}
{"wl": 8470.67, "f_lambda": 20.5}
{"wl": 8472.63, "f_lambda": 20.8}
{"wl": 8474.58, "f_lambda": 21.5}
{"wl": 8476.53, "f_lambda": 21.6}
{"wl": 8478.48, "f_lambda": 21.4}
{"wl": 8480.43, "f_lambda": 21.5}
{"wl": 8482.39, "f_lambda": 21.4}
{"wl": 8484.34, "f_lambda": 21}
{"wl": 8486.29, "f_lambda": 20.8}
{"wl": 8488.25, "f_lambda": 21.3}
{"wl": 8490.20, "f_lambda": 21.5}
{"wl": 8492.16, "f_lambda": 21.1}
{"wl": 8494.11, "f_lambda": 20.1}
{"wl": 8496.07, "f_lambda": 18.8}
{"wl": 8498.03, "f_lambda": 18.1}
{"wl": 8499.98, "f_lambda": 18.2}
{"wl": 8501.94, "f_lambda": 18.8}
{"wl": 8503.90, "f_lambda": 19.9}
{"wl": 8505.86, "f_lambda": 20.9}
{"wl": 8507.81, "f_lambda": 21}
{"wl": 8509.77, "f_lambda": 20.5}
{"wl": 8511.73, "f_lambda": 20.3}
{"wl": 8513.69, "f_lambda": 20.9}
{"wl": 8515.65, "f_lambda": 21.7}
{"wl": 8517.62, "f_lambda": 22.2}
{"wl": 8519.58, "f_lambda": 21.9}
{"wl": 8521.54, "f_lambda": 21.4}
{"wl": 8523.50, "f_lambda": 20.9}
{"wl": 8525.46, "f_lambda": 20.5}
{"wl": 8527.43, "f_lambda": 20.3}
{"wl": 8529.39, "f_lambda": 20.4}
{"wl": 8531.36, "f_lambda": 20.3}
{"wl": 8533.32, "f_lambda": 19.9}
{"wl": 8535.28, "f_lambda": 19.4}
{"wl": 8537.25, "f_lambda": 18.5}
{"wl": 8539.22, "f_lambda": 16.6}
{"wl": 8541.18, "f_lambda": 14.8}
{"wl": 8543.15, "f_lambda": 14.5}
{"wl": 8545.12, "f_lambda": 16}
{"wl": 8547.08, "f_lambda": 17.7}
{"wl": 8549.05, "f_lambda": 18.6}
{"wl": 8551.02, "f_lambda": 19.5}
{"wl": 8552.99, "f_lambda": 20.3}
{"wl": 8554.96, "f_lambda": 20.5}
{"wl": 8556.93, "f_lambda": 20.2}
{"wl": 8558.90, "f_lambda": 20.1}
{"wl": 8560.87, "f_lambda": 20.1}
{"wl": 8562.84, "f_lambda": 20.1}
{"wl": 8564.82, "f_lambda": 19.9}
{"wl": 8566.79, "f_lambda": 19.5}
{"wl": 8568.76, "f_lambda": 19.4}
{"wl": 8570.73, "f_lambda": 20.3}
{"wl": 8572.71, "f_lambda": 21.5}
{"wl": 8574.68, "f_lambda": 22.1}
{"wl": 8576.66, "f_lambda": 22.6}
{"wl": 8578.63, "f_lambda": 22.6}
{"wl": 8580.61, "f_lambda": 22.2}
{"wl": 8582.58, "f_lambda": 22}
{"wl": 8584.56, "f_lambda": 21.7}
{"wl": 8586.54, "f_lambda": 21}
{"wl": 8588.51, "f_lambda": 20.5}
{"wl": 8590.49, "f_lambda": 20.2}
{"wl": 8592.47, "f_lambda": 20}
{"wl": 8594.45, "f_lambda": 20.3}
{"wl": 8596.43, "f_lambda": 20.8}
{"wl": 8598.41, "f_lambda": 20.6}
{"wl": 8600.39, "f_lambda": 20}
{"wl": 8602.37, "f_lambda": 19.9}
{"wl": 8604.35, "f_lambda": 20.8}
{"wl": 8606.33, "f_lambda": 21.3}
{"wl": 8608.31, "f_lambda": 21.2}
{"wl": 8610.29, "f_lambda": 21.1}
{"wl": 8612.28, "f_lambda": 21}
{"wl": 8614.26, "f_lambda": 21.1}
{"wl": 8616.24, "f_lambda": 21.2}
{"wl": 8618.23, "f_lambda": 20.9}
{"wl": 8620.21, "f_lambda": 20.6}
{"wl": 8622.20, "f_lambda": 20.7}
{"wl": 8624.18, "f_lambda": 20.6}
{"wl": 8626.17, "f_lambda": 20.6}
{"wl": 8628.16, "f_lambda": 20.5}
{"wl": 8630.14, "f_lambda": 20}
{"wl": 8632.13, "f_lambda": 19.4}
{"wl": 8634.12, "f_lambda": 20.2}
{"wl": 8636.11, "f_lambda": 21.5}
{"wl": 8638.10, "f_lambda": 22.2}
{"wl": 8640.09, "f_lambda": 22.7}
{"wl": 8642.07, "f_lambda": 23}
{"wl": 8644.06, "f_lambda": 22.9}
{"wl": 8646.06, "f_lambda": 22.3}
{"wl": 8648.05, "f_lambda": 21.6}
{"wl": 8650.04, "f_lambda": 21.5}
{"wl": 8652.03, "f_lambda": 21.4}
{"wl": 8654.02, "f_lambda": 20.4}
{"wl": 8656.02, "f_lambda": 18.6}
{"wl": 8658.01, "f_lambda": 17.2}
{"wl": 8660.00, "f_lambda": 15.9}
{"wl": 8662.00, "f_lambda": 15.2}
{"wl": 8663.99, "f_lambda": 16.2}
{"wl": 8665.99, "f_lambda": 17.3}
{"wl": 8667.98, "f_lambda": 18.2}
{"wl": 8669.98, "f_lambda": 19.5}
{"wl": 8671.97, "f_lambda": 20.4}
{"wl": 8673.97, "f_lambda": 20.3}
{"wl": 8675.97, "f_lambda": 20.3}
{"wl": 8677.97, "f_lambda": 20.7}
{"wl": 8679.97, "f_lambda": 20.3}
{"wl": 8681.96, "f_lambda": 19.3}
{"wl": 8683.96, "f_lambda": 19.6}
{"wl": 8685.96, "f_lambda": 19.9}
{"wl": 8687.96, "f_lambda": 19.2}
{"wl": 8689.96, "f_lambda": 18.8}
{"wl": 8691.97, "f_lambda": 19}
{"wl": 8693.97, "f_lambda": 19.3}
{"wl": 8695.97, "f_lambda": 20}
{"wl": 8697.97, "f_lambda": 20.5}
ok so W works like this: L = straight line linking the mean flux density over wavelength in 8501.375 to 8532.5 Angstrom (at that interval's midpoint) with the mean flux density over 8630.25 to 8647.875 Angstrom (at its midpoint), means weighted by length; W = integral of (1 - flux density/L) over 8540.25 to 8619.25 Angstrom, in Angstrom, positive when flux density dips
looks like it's 3.83 Angstrom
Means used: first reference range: 20.8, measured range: 20.2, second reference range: 21.7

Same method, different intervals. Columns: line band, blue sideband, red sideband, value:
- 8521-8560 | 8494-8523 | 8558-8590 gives 3.1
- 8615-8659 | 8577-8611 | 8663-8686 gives -1.8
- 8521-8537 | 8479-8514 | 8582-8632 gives 0.1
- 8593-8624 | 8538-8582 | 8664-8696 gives -2.0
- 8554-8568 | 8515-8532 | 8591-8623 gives 0.6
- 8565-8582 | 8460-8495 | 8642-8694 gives -0.9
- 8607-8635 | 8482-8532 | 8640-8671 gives -1.3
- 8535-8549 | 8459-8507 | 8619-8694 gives 2.4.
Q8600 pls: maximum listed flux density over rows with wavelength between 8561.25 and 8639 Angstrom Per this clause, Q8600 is 22.6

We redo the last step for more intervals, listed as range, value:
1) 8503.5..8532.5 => 22.2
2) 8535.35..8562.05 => 20.5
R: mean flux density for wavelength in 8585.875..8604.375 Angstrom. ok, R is 20.4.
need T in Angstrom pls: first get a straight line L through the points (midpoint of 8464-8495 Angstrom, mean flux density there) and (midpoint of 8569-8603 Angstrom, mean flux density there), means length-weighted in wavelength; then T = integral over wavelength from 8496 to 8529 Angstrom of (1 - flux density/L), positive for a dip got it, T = 0.8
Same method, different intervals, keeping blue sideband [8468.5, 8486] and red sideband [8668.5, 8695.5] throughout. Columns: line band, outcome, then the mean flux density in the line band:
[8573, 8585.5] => -1.07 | 22.2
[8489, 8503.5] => 0.99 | 19.6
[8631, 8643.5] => -0.94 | 21.5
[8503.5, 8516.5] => 0.08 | 20.8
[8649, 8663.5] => 1.00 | 18.5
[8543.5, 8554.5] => 1.25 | 18.3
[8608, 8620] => -0.51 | 21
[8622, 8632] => -0.14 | 20.4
